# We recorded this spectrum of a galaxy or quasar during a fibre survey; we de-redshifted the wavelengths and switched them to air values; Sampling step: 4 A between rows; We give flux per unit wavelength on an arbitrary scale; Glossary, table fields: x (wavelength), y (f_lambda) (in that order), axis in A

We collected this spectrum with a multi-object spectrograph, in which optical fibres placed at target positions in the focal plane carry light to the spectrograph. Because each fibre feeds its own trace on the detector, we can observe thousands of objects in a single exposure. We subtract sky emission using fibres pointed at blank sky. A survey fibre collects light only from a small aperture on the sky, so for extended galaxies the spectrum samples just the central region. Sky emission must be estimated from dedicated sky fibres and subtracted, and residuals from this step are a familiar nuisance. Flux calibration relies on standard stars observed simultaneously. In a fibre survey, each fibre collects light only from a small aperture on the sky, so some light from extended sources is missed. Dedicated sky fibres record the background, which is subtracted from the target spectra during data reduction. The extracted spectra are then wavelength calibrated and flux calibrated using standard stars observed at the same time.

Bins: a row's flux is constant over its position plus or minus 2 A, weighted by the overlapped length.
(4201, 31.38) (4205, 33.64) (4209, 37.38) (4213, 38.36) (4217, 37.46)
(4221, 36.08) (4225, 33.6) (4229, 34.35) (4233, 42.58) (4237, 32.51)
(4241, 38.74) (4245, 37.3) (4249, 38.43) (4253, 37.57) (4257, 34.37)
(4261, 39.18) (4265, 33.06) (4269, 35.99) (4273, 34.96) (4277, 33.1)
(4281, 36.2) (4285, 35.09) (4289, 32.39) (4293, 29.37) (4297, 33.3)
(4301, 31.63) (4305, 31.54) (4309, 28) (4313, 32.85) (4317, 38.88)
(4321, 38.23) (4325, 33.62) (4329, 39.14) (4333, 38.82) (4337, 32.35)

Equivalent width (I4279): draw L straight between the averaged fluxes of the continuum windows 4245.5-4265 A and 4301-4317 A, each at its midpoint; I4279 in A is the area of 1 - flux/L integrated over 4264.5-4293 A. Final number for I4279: 0.5 A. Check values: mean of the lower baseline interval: 36.9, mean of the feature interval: 34.1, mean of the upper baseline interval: 31.9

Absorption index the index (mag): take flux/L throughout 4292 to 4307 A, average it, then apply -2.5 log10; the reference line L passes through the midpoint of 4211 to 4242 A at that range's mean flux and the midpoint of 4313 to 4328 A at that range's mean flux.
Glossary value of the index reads 0.16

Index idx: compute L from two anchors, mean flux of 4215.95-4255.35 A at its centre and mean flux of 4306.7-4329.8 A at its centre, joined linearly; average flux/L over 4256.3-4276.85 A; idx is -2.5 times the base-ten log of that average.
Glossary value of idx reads 0.022 mag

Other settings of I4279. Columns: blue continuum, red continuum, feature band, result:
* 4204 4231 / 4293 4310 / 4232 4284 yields -4.2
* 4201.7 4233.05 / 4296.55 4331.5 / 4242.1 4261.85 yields -1.1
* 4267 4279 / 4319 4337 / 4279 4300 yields 1.3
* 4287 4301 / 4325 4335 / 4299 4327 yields 1.2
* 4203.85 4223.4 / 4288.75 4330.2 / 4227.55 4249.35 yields -0.9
